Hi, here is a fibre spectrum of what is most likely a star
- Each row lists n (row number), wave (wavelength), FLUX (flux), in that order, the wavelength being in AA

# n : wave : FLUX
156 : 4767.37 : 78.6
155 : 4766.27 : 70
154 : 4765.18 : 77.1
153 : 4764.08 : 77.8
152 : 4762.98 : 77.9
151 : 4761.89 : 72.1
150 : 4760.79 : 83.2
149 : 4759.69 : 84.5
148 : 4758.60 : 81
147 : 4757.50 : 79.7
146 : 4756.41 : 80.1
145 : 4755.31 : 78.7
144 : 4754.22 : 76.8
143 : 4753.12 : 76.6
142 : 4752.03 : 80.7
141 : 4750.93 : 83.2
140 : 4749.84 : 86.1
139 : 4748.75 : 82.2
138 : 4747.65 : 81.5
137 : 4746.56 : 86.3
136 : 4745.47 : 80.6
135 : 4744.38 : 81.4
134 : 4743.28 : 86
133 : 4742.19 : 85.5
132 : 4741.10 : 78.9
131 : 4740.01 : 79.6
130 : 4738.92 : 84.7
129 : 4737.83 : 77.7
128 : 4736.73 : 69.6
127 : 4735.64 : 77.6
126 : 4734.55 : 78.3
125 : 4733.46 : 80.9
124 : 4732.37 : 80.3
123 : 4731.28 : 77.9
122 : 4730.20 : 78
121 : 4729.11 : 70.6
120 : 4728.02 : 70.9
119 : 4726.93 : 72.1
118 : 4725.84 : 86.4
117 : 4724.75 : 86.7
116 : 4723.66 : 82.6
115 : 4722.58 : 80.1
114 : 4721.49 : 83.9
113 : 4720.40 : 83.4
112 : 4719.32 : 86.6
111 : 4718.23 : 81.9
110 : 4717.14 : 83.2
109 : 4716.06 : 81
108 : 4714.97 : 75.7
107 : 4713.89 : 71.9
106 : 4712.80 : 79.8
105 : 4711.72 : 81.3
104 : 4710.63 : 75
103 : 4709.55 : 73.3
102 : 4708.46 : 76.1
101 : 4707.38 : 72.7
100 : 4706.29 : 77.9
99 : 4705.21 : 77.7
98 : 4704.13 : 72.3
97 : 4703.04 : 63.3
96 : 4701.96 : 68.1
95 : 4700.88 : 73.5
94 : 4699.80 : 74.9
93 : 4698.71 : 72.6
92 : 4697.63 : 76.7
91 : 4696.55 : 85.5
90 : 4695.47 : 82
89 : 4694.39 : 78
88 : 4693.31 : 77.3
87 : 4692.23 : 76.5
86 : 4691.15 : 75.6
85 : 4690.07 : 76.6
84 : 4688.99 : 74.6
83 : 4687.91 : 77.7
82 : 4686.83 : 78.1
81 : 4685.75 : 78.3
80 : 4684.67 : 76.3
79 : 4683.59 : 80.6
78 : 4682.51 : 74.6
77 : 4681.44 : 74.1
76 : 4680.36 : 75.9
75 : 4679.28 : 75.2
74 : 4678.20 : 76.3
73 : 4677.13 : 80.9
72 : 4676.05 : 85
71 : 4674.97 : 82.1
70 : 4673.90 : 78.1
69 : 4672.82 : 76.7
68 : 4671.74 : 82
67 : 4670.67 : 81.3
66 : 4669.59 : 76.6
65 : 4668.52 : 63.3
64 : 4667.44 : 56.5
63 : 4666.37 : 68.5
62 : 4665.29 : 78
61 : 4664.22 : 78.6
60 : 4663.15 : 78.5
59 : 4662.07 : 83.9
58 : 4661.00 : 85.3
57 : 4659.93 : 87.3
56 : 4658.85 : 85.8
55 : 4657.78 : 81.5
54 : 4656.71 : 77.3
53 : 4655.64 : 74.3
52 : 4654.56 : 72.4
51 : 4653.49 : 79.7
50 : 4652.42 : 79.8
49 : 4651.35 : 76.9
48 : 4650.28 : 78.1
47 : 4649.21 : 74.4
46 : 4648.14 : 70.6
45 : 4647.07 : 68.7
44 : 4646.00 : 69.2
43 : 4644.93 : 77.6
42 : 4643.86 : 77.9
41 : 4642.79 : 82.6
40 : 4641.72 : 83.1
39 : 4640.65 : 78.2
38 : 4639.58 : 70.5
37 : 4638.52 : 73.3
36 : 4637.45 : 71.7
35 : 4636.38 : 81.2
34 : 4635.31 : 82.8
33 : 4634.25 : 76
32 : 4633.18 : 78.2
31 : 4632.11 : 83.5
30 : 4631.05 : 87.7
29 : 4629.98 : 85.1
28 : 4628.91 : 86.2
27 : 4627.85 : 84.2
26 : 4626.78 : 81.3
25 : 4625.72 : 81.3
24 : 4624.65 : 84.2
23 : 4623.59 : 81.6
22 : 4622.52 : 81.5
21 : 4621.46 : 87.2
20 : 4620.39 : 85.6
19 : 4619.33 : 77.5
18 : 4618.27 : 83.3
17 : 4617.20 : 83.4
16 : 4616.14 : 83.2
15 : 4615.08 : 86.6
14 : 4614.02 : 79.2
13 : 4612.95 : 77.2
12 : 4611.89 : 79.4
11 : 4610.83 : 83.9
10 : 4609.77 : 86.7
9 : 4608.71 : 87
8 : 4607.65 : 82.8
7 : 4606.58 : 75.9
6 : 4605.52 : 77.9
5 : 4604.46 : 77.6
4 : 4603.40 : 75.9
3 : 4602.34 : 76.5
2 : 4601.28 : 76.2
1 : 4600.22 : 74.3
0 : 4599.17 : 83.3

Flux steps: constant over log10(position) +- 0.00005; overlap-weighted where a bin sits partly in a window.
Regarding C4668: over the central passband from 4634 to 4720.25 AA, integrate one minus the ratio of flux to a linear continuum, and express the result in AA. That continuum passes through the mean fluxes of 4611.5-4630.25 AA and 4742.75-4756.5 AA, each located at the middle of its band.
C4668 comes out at 5.5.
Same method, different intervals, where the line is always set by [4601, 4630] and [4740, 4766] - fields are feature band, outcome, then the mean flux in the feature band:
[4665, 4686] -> 1.4 AA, 75.9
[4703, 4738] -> 1.3 AA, 78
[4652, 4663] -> 0.1 AA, 80.6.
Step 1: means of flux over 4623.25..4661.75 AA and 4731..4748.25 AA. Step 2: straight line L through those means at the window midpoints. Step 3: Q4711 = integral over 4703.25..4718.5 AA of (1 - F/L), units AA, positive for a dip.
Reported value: 0.6 AA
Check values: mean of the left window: 79.2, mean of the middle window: 76.7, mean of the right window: 80.4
